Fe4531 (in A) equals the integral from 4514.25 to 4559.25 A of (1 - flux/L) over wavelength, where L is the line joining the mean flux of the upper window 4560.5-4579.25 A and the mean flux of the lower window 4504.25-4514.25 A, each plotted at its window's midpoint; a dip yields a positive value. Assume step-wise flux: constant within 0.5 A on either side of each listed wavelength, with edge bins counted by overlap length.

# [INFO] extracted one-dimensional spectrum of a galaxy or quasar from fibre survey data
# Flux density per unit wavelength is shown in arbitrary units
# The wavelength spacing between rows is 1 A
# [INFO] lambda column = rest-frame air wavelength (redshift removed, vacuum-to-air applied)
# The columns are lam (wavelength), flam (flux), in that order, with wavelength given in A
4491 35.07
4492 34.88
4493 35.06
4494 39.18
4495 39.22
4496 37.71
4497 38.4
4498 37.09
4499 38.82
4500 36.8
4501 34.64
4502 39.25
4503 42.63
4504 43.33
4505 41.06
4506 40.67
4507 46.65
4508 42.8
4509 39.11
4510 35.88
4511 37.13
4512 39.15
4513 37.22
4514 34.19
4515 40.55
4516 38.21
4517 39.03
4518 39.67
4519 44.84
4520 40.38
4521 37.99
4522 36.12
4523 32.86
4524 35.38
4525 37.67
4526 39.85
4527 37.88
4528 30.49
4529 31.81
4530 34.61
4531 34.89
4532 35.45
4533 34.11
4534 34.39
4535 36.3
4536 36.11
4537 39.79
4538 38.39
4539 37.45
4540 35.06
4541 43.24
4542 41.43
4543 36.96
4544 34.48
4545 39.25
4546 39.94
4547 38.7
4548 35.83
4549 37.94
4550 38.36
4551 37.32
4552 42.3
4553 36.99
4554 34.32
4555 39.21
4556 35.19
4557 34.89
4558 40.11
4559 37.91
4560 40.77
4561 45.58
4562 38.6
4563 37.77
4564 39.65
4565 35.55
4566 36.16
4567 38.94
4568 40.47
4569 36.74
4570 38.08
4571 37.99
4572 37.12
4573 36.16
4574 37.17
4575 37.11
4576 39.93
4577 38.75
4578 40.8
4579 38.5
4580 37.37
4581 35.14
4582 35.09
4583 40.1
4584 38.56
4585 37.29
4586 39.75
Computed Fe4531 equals 2.0 A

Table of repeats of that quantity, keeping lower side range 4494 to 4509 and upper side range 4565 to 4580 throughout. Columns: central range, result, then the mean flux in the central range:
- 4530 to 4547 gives 0.7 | 37.3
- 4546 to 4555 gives 0.2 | 37.9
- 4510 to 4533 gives 1.4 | 37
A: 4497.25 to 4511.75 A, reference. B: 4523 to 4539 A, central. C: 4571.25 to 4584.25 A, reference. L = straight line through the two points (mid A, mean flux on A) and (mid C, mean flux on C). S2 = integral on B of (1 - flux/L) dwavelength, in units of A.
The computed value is 1.3 A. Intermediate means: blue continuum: 39.7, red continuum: 37.8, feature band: 35.8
